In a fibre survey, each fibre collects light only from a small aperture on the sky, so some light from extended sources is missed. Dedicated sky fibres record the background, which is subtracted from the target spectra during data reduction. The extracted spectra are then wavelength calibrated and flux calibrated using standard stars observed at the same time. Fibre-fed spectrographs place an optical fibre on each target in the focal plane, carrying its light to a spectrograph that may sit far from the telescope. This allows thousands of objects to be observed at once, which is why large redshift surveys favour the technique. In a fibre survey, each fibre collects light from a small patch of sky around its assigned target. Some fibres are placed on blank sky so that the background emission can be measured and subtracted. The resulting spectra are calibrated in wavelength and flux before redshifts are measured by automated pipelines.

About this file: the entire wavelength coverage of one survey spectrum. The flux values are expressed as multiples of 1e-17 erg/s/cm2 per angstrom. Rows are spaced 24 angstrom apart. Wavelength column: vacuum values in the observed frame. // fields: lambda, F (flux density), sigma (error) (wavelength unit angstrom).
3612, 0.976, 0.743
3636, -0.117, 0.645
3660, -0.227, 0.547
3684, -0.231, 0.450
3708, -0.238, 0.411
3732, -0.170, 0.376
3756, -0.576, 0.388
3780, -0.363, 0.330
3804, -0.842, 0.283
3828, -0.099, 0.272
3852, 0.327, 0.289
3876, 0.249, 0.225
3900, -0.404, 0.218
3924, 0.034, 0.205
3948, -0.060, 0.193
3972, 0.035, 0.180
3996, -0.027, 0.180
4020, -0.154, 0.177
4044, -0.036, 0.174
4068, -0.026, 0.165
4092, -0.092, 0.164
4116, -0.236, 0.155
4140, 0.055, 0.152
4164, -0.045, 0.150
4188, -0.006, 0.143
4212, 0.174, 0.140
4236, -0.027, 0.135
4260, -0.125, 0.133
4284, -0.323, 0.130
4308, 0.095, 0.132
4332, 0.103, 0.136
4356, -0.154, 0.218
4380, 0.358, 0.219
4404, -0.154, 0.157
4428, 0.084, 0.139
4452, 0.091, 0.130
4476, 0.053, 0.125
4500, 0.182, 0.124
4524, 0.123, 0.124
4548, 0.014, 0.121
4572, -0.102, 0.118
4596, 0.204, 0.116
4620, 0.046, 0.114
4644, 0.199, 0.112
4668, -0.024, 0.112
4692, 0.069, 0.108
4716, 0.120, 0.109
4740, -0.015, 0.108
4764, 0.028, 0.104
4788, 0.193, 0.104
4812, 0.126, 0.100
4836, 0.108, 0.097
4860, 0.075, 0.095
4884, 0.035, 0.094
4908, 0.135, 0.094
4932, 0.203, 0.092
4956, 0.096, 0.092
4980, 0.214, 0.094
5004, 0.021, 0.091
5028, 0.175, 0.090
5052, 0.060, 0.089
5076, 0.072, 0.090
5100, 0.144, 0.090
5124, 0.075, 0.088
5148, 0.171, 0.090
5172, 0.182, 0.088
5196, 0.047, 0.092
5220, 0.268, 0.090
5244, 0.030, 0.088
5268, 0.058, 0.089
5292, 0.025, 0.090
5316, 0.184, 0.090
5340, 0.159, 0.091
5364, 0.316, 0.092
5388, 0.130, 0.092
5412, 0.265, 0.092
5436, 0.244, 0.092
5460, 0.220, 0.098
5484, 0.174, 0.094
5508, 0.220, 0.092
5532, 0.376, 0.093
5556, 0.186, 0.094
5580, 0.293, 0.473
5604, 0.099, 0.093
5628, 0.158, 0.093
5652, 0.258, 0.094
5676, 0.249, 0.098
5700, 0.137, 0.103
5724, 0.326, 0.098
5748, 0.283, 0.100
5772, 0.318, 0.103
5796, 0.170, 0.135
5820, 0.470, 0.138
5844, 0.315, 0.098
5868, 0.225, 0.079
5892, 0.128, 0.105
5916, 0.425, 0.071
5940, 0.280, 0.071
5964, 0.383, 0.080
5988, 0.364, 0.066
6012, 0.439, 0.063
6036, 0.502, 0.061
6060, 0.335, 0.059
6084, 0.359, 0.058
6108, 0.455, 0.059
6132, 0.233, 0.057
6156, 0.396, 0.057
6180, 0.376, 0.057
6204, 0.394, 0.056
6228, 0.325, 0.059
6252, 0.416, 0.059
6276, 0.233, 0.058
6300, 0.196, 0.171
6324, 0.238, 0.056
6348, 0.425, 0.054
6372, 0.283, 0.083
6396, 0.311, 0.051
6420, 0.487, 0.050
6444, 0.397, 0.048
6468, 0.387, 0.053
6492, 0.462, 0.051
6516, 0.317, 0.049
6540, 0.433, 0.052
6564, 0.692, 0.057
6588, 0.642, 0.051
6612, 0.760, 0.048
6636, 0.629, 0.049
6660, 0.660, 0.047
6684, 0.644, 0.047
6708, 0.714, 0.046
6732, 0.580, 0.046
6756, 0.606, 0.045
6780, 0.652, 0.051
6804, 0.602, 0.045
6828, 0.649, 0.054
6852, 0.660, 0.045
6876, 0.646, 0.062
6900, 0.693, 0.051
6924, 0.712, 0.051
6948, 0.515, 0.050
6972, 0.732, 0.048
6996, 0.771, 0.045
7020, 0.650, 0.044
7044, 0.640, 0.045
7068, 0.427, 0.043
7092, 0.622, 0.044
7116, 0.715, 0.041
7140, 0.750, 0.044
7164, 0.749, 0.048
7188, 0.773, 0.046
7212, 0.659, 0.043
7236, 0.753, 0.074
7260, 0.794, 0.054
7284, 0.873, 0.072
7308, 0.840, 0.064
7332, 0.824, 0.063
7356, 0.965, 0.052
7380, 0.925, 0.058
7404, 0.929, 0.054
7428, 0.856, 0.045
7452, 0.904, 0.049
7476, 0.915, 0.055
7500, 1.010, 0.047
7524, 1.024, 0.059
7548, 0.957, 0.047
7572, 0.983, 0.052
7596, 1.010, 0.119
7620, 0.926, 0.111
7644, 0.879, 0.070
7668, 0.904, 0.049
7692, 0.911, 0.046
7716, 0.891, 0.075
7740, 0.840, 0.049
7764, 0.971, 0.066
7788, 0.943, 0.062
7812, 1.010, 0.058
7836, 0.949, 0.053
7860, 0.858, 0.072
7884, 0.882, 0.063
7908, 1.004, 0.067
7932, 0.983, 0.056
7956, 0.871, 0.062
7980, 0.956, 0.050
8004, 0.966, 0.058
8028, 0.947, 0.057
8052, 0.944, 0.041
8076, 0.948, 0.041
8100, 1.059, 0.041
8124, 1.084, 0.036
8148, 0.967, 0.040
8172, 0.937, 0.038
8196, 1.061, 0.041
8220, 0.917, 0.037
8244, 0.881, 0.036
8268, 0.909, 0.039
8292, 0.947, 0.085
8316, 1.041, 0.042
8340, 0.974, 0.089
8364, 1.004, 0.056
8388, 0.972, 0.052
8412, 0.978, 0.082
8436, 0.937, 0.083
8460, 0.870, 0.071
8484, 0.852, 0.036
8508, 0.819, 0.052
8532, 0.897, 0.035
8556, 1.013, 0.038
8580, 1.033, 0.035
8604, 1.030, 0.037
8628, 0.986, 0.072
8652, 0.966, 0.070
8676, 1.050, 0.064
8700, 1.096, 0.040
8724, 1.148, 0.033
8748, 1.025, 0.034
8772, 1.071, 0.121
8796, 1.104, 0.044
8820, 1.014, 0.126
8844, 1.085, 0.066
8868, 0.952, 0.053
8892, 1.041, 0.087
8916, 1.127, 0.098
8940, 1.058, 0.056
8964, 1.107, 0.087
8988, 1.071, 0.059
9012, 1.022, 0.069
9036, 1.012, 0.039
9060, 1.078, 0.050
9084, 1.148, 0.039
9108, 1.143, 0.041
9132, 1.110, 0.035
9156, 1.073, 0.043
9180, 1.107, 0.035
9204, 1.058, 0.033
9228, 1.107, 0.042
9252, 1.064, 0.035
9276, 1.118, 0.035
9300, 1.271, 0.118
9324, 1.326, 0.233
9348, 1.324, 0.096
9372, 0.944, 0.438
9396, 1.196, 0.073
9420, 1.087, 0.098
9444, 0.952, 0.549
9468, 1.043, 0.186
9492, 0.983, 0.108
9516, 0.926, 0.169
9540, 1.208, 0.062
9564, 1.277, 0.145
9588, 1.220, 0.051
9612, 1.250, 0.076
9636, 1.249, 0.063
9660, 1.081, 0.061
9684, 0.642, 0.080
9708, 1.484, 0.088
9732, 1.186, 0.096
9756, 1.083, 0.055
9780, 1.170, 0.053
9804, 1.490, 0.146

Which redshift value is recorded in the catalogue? 0.64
